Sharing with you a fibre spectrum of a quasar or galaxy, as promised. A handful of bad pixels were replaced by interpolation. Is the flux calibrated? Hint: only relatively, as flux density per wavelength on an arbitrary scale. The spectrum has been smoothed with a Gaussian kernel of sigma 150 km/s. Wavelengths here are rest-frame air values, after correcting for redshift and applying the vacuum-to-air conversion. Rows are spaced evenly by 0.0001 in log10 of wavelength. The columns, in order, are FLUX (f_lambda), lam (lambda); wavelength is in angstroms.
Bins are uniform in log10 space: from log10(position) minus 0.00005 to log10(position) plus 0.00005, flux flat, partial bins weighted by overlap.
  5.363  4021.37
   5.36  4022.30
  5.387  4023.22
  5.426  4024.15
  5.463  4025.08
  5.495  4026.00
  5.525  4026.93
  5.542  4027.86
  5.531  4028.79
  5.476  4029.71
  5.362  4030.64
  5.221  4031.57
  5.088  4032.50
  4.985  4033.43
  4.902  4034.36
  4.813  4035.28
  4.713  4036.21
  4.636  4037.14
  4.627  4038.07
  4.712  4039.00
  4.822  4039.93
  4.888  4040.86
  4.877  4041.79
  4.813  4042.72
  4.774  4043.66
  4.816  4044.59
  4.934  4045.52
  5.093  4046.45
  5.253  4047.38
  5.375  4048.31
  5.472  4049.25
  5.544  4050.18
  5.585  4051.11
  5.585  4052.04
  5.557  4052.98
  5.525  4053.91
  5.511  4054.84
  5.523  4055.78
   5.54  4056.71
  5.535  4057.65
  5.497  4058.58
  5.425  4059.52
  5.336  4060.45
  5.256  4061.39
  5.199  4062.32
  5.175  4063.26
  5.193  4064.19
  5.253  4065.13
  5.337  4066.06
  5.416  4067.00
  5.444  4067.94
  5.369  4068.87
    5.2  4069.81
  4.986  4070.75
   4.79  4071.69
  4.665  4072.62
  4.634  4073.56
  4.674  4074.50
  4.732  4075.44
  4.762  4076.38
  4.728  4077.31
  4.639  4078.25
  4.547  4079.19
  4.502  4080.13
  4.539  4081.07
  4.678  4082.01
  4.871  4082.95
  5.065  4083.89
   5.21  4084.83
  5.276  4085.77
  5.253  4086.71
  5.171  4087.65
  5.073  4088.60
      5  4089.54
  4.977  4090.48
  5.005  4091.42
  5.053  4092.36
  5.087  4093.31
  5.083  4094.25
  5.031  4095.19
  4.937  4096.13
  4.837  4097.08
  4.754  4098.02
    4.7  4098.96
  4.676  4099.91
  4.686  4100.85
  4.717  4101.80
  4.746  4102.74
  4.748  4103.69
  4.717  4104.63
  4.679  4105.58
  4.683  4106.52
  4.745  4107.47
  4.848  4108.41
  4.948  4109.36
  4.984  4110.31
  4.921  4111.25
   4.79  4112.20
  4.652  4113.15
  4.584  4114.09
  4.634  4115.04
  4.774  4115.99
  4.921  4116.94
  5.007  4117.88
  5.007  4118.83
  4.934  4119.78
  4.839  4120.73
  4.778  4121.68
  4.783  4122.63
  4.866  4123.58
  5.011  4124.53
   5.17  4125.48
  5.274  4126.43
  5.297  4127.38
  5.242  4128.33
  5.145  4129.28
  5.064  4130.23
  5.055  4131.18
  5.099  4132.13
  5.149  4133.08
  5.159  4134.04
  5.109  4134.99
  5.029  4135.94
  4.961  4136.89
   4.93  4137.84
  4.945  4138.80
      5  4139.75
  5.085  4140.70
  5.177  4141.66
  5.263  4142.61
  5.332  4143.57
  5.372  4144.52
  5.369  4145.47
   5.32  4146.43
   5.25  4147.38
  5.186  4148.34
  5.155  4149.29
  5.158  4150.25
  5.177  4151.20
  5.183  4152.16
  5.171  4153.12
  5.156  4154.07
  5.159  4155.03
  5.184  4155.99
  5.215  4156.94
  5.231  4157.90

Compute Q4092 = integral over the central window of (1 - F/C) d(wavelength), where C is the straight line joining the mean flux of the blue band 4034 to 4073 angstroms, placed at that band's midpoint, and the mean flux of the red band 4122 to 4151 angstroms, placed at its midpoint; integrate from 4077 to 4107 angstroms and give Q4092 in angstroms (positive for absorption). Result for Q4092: 1.7 angstroms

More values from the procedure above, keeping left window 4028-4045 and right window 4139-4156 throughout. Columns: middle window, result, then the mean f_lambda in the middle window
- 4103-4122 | 1.2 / 4.81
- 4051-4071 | -1.5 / 5.38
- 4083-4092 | -0.1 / 5.1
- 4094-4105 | 0.6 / 4.8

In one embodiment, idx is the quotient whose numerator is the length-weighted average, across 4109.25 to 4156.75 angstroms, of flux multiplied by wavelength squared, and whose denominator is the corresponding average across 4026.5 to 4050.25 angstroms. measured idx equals 1.05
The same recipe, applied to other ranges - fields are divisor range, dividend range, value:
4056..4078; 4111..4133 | 0.99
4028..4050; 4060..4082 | 1.00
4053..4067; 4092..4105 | 0.92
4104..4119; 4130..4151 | 1.09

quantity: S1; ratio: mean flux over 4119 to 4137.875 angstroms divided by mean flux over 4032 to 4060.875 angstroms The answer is 1.0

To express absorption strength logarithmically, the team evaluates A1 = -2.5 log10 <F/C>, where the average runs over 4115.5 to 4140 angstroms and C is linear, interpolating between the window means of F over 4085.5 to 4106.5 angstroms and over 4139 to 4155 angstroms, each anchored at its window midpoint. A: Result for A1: 0.02 mag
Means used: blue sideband 4.91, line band 5.02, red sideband 5.2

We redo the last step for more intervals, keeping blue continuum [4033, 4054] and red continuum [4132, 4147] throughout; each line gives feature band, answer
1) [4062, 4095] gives 0.02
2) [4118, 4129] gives 0.02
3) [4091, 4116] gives 0.06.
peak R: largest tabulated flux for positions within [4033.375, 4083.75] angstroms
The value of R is 5.585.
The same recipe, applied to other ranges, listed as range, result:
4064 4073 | 5.444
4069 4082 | 5.2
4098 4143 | 5.297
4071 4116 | 5.276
